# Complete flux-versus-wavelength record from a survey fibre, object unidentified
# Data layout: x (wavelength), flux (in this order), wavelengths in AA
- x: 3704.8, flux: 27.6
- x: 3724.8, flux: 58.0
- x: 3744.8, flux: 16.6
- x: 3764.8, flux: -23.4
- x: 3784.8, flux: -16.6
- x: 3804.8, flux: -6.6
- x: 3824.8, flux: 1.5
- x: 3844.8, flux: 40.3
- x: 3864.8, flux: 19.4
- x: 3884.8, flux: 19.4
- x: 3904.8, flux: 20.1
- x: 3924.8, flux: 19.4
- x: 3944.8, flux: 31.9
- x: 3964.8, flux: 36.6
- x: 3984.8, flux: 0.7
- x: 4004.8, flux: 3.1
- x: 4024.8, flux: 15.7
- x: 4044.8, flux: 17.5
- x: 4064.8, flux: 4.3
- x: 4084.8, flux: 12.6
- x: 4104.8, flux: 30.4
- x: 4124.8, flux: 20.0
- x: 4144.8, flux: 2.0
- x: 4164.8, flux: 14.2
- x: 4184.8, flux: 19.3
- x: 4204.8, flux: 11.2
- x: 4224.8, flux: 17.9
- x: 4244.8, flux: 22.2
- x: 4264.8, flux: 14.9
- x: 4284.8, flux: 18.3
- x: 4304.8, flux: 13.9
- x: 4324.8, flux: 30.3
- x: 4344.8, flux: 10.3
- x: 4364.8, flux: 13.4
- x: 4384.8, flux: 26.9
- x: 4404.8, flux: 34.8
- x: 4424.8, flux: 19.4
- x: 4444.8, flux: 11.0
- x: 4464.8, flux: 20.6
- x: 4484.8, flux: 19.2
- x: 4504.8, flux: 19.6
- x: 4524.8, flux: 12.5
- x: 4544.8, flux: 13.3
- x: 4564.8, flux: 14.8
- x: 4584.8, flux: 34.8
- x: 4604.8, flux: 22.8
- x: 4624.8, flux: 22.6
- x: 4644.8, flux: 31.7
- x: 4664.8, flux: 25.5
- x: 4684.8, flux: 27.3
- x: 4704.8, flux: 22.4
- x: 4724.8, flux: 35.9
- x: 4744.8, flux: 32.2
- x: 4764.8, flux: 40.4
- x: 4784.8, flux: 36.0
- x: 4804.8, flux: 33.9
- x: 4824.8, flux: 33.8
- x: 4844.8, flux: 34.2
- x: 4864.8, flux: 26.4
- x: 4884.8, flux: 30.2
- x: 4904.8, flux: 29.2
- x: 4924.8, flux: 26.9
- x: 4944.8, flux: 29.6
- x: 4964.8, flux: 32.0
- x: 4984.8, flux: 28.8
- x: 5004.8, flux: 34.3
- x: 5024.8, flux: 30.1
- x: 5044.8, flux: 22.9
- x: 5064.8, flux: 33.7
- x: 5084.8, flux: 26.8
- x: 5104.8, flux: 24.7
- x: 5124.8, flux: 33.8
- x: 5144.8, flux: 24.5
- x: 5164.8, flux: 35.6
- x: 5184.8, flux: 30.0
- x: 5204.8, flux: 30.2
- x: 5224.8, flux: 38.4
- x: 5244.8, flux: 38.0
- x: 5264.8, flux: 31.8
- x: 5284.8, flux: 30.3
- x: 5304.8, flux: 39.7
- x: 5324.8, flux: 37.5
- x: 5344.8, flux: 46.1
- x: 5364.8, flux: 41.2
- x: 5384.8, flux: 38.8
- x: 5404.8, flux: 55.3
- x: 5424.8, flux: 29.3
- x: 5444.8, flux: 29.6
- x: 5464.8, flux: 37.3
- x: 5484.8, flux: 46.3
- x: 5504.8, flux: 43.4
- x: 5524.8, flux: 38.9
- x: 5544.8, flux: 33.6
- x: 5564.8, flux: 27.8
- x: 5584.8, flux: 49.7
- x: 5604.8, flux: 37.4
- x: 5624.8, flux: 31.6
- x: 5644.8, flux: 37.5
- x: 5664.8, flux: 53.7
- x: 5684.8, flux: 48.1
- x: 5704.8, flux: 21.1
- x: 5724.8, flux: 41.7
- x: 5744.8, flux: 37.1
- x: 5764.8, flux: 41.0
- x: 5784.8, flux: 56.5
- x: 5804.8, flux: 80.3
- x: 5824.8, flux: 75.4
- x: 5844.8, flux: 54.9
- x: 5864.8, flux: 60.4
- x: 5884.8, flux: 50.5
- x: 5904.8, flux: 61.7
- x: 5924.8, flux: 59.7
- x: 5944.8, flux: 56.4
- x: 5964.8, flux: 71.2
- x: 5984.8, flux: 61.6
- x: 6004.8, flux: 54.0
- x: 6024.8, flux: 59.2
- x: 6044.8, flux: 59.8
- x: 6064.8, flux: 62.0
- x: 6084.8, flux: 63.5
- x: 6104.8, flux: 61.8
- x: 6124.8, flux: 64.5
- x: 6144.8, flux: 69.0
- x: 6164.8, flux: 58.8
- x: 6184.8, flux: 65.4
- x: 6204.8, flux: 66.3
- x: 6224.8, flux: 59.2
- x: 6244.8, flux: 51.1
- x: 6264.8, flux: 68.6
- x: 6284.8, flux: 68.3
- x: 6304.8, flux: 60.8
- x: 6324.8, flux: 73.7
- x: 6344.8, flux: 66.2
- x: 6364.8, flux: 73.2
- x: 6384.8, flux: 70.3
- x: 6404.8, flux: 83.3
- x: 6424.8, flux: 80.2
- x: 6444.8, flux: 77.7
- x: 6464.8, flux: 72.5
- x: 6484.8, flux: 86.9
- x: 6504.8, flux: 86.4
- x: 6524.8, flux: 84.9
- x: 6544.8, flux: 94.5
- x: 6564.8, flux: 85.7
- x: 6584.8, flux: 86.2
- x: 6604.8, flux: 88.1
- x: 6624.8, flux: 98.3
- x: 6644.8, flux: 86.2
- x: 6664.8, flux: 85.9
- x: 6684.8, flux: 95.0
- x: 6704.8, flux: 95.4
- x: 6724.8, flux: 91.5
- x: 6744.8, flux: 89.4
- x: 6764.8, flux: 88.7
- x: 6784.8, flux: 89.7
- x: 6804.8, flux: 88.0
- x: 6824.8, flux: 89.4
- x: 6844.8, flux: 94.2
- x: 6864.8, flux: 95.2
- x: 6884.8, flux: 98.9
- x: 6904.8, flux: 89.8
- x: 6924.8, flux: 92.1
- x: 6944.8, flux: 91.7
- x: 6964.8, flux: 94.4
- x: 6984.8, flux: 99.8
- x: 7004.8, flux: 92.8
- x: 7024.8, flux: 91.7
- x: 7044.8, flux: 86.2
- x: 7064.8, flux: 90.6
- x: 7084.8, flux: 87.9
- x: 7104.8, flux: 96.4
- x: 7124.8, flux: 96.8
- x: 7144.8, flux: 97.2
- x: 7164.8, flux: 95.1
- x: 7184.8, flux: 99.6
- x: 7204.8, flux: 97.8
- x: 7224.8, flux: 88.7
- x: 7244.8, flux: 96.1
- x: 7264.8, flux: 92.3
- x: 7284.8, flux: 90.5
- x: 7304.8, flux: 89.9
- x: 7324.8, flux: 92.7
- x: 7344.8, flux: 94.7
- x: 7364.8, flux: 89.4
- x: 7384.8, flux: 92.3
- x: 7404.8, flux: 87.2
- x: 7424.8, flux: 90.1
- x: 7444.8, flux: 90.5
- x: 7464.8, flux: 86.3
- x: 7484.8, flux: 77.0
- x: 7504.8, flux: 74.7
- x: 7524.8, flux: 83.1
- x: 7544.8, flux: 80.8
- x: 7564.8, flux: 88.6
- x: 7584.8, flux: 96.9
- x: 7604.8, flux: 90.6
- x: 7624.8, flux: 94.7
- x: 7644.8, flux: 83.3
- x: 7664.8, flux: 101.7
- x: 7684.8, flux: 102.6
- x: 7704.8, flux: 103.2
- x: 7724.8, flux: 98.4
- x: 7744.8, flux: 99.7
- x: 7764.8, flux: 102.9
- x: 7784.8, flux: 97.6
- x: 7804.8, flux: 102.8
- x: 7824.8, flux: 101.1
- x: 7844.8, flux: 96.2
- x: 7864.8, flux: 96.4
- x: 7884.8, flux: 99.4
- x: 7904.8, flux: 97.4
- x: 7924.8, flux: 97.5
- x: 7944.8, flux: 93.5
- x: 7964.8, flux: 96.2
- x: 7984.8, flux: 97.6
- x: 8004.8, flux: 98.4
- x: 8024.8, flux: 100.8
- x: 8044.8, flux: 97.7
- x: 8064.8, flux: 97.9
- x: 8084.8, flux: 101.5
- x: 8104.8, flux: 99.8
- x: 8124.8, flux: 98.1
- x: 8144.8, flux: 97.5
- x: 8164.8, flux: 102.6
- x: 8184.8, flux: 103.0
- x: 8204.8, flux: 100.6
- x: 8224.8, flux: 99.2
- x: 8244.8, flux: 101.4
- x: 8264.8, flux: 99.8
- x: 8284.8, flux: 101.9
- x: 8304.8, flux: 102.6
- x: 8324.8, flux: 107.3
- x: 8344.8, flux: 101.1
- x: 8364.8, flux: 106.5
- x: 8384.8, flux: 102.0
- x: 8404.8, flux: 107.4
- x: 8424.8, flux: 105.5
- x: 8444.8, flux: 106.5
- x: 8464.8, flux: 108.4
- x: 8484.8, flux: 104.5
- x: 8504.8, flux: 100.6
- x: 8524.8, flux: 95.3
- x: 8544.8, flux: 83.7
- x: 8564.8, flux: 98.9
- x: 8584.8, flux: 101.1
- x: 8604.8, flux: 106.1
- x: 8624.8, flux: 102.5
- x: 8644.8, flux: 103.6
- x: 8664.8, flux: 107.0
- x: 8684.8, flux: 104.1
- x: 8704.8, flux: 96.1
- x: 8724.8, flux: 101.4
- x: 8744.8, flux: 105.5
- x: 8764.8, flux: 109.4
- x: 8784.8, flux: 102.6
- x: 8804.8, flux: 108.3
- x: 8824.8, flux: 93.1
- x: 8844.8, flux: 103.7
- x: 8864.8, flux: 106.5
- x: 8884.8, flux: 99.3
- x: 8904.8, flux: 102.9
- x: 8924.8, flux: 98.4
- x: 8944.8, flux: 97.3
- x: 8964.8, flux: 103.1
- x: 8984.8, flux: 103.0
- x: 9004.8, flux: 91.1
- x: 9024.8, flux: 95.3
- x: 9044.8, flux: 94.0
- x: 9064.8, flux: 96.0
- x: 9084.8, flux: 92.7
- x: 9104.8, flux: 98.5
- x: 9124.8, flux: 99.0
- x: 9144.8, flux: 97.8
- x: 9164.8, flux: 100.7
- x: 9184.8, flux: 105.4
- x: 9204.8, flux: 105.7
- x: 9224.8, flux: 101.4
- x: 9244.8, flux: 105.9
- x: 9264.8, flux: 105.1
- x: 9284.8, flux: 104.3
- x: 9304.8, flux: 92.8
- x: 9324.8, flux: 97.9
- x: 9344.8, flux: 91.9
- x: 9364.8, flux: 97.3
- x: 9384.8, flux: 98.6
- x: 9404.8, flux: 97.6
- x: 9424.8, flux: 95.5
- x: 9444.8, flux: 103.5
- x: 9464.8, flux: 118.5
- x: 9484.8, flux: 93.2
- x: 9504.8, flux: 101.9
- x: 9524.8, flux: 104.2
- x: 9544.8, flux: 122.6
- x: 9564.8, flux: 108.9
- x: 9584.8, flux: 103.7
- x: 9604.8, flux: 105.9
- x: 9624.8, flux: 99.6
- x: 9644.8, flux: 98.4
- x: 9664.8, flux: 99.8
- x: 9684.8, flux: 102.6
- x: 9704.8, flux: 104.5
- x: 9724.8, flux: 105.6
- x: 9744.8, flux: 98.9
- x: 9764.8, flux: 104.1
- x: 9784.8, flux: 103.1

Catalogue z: 0.449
